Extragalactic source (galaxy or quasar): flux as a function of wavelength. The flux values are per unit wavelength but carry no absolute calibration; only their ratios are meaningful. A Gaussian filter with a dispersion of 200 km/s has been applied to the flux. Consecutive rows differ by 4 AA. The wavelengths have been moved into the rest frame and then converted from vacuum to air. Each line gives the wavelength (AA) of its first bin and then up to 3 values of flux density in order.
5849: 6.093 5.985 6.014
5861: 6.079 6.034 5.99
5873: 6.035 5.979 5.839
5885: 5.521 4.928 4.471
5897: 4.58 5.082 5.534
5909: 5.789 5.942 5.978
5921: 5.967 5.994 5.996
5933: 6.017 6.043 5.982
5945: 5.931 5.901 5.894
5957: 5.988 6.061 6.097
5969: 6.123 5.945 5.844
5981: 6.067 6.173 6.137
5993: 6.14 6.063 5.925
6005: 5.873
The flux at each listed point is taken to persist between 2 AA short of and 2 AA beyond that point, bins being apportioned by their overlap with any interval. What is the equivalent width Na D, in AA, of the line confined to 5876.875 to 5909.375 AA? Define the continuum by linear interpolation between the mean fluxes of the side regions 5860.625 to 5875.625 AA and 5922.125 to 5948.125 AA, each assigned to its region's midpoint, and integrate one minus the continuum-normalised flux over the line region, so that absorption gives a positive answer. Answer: 4.18 AA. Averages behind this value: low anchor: 6.03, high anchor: 5.99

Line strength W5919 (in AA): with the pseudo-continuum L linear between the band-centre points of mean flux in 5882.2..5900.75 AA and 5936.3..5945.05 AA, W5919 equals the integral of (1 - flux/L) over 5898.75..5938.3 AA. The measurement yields -2.2 AA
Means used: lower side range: 4.94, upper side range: 5.99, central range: 5.82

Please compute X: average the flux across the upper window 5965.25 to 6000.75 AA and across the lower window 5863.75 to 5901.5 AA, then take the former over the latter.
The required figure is 1.1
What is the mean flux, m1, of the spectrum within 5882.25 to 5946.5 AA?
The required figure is 5.61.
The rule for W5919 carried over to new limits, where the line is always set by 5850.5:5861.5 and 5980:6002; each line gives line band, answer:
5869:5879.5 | 0.1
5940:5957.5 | 0.4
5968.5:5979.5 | 0.2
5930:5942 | 0.1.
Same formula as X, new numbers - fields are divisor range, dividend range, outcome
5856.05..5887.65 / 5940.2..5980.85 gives 1.01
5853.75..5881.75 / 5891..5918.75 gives 0.89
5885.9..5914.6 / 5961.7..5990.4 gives 1.17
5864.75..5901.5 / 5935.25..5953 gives 1.10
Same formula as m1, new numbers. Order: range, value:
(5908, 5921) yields 5.92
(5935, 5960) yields 5.96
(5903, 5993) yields 5.98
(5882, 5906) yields 5.03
